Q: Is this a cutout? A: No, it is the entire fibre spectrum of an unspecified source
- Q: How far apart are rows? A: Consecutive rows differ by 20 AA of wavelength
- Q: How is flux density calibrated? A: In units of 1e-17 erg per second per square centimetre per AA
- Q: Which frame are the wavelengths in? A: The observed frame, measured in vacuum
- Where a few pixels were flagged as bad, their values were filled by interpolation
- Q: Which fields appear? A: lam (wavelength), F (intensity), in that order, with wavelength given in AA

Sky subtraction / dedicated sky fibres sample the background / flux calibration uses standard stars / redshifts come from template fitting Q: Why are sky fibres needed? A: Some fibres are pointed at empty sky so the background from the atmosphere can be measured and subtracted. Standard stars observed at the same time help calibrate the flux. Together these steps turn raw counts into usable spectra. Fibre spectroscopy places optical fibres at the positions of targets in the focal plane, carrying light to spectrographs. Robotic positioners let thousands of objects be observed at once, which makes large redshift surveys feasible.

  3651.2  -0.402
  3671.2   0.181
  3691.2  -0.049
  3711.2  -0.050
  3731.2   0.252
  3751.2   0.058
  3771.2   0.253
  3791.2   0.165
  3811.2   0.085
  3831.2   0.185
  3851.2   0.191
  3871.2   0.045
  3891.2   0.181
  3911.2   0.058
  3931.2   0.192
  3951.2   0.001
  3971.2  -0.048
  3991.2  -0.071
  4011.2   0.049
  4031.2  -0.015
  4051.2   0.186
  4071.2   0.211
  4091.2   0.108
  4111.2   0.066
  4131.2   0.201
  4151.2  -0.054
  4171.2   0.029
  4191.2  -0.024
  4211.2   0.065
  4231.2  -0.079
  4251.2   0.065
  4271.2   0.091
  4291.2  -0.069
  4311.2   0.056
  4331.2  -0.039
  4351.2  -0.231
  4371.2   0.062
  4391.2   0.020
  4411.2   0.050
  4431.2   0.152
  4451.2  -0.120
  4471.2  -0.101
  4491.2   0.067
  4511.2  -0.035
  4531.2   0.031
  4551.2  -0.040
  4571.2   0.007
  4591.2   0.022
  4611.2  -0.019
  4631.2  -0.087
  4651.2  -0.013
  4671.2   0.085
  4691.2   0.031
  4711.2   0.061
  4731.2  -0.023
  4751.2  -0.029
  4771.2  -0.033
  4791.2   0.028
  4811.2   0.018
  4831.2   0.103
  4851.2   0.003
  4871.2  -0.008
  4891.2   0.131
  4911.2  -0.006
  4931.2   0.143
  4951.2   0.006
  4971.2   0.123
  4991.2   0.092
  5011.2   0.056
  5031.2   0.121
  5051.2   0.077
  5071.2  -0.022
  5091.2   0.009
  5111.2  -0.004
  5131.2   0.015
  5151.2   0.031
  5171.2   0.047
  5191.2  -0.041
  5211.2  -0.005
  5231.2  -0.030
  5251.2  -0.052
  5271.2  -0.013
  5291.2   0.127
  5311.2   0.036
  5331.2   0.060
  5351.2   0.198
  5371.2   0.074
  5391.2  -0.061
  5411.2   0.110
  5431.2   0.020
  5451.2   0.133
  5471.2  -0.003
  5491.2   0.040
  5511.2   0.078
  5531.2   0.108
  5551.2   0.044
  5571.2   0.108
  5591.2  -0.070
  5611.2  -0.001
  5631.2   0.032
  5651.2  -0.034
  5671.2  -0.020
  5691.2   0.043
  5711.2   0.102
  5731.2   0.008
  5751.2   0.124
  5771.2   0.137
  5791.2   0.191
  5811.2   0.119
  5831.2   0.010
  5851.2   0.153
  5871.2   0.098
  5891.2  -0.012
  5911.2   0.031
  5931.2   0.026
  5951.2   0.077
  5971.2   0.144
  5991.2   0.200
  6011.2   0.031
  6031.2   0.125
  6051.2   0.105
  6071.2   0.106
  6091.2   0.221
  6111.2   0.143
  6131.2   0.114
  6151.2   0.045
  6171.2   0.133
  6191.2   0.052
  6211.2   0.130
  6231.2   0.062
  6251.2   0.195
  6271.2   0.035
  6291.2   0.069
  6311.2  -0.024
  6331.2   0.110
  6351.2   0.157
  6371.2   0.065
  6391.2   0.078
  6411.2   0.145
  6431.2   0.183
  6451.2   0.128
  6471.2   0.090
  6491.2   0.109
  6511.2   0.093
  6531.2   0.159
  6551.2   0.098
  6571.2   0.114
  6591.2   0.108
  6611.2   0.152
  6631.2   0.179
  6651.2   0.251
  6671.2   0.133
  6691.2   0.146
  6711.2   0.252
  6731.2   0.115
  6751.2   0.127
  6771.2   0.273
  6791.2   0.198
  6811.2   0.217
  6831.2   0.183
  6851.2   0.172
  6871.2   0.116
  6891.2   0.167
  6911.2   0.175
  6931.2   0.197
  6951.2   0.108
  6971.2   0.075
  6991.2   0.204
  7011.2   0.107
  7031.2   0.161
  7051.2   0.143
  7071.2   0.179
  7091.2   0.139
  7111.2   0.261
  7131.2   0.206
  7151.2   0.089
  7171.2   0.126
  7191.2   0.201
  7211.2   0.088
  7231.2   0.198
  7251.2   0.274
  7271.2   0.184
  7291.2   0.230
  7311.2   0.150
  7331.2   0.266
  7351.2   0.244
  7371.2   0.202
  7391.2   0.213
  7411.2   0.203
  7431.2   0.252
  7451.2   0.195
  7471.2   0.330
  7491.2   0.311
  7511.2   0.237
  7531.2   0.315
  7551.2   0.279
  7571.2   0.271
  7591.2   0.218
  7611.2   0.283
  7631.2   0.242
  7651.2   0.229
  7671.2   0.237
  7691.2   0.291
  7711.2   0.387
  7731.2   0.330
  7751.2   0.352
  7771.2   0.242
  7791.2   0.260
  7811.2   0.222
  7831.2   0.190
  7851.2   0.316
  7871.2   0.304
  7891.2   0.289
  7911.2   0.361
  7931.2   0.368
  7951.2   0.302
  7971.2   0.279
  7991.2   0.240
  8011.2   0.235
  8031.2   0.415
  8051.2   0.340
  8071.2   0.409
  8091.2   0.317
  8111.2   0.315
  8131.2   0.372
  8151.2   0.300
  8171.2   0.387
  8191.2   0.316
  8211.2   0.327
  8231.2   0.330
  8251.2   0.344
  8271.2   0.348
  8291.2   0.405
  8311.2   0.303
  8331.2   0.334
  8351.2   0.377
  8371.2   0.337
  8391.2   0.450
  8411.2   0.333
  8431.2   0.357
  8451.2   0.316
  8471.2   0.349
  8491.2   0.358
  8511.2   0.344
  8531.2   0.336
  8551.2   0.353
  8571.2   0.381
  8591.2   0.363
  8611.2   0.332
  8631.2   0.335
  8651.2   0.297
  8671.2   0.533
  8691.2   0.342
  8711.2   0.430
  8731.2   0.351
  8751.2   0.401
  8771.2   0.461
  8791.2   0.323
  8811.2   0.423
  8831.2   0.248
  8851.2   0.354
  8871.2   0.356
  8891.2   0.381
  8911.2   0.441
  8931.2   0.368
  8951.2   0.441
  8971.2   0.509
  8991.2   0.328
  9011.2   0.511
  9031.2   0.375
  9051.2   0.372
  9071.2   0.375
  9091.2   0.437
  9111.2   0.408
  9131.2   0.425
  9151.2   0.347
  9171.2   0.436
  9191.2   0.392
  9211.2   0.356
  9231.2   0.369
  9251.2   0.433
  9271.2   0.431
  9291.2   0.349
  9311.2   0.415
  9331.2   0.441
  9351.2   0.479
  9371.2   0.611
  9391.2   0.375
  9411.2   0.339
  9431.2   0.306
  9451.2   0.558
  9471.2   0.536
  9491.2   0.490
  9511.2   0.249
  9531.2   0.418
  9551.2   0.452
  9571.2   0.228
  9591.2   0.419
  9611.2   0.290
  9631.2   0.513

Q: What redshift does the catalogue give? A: 0.82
